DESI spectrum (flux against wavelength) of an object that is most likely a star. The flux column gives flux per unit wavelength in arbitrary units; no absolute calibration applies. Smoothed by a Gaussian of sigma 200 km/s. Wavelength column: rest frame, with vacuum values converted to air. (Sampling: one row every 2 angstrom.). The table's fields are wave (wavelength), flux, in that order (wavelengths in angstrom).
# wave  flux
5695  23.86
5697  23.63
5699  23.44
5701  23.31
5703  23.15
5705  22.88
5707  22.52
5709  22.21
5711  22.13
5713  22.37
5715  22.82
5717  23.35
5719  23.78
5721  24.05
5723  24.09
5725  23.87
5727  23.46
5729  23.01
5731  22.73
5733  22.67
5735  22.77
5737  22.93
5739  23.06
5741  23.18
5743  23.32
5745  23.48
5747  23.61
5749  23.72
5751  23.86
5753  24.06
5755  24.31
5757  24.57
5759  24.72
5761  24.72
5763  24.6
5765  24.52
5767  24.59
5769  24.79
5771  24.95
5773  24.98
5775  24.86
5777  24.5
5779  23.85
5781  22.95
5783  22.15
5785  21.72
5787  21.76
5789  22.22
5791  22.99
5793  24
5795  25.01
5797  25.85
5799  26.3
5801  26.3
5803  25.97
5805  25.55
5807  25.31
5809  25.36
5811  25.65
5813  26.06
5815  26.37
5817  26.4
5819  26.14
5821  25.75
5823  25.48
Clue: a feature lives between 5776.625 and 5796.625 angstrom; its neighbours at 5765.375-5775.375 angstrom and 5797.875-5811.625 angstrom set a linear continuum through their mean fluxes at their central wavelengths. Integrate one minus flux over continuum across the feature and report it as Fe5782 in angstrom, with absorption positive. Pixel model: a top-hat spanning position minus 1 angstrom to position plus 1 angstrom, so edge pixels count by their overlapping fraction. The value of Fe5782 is 1.7 angstrom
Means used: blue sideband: 24.8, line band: 23.2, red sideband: 25.8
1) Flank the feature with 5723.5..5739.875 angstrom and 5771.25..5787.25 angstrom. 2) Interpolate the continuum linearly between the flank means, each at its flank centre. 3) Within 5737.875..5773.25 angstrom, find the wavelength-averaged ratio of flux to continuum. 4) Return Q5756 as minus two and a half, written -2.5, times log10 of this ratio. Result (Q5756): -0.04 mag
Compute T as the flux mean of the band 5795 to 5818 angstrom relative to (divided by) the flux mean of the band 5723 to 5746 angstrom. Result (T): 1.12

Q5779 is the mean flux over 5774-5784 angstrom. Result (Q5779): 23.7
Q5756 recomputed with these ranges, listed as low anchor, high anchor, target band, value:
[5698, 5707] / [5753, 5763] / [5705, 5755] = 0.03 mag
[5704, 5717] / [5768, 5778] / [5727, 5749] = 0.02 mag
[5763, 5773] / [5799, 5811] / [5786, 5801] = 0.06 mag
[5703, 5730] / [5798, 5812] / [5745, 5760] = 0.01 mag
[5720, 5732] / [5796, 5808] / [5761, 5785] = 0.04 mag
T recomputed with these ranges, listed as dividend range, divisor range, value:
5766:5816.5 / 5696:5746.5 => 1.06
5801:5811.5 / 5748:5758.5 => 1.06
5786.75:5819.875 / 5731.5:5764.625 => 1.06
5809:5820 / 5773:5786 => 1.11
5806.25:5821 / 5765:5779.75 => 1.05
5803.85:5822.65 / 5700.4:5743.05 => 1.12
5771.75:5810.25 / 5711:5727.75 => 1.04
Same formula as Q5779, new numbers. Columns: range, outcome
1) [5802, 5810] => 25.5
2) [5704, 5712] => 22.4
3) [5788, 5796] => 23.6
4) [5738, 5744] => 23.2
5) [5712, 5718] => 22.8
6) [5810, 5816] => 26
